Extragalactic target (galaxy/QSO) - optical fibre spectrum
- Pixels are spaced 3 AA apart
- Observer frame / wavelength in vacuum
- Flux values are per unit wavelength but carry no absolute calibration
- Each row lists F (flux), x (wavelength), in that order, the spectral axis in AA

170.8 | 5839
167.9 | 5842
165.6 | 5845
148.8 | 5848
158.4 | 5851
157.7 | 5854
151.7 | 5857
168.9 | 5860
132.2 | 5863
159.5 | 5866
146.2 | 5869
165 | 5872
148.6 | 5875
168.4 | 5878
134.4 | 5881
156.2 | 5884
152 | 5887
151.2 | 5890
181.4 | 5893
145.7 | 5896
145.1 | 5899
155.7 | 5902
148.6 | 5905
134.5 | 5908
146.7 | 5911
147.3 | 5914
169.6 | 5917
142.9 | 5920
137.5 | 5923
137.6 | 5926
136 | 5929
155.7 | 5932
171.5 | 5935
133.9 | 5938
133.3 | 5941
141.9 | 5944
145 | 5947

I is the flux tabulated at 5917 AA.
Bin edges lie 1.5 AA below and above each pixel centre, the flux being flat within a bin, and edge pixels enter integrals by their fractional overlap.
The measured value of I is 169.6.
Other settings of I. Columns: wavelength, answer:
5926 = 137.6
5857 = 151.7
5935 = 171.5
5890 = 151.2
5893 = 181.4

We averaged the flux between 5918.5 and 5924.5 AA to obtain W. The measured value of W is 140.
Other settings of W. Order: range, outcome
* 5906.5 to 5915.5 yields 143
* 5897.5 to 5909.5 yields 146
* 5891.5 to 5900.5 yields 157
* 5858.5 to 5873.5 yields 154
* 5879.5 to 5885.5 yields 145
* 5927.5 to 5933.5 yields 146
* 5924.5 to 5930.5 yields 137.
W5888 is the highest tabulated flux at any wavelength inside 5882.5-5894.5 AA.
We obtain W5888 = 181.4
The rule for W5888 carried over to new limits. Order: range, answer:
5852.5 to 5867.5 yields 168.9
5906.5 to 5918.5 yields 169.6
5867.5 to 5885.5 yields 168.4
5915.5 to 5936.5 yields 171.5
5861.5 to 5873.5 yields 165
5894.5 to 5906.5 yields 155.7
